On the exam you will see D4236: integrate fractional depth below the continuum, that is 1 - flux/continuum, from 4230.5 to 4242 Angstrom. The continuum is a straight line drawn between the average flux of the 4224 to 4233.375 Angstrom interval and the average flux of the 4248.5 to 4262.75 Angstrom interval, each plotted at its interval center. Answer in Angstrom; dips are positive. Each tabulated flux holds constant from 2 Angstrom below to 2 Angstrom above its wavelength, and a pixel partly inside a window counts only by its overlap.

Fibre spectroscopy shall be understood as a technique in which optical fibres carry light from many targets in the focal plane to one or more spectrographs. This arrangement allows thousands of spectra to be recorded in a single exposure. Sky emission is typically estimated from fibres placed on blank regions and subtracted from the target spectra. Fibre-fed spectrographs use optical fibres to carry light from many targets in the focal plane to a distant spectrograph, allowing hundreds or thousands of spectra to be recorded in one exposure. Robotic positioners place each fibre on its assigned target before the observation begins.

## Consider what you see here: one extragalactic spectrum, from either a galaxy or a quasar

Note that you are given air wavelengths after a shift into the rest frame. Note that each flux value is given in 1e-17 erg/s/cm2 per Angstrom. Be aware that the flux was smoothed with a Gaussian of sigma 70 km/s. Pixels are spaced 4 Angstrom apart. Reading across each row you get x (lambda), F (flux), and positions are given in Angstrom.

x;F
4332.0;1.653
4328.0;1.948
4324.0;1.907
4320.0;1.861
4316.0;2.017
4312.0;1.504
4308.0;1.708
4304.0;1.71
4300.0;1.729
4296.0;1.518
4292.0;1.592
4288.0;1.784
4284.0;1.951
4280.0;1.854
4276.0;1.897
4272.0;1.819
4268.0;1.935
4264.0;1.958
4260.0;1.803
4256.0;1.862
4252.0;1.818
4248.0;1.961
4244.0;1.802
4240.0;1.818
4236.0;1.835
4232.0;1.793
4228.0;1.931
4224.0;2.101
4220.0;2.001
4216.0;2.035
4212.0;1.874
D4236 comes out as 0.5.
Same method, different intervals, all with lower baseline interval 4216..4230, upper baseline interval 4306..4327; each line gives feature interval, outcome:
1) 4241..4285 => 1.1 Angstrom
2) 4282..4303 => 1.6 Angstrom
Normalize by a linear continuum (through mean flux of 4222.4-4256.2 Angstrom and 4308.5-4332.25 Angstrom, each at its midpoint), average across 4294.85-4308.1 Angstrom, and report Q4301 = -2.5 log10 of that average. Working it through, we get 0.102 mag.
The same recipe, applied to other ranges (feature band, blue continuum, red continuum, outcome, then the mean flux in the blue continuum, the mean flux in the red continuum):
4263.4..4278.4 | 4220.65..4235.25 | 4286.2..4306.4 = -0.08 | 1.94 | 1.67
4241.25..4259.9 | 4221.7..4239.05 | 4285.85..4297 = -0.02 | 1.91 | 1.65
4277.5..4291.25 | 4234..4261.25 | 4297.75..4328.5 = -0.02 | 1.84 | 1.79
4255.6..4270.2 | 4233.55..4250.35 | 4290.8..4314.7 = -0.07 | 1.85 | 1.64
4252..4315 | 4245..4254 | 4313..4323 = 0.06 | 1.88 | 1.89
